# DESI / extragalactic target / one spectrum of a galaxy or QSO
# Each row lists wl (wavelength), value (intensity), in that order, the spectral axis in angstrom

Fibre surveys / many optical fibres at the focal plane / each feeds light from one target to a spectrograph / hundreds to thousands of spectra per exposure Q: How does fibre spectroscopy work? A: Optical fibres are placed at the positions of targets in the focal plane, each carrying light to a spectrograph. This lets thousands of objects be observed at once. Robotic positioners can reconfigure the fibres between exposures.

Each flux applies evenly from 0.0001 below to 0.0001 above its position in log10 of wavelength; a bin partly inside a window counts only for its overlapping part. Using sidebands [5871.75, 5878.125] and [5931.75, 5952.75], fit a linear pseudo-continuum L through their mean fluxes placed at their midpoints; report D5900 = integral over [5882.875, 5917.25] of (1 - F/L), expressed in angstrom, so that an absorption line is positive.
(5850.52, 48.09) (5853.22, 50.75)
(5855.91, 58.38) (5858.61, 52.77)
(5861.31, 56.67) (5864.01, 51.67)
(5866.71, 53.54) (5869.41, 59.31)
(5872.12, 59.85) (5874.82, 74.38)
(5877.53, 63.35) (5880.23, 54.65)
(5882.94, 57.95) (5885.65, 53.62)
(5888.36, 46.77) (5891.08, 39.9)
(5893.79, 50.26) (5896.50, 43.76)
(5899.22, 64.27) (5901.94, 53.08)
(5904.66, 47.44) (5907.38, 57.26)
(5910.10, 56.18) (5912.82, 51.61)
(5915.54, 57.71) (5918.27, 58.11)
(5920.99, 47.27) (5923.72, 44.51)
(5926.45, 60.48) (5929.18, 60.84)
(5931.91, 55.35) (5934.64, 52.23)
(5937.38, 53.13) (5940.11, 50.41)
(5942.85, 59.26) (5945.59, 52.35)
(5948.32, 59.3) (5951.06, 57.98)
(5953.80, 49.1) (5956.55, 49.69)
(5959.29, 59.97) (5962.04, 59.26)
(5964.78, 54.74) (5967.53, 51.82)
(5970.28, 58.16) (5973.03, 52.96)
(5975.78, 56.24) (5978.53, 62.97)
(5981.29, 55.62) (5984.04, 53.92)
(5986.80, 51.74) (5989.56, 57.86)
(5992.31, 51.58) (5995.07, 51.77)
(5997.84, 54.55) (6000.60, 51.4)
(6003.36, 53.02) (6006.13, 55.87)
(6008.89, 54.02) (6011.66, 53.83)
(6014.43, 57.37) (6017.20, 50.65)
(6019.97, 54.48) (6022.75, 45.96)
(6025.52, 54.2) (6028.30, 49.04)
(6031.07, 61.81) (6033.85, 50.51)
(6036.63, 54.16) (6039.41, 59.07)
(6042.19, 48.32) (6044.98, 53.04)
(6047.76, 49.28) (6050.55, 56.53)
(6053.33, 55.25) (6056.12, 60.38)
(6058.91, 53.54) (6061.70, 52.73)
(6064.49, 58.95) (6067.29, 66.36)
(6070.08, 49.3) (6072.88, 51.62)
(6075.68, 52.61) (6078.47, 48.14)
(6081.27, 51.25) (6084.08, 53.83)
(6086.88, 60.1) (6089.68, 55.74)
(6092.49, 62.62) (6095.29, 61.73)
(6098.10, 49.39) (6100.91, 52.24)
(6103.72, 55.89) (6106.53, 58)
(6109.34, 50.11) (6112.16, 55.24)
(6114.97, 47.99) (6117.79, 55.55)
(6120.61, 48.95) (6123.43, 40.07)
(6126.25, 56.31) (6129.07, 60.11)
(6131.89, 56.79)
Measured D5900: 5.7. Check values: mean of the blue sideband 67.1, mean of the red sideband 54.9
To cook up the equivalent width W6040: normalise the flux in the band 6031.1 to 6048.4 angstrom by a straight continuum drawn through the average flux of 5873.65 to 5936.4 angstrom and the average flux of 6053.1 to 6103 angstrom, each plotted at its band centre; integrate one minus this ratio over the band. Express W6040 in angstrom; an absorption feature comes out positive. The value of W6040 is 0.6 angstrom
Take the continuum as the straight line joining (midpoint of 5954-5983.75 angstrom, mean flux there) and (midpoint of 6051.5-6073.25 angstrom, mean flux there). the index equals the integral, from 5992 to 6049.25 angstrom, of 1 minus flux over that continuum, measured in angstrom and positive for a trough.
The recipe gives 3.0 angstrom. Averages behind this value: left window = 55.8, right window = 56.2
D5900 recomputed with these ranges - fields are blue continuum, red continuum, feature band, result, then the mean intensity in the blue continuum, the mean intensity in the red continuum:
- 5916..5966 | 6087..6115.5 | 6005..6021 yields 0.2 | 54.7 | 55.3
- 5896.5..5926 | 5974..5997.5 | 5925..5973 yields -1.0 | 53.5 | 55.1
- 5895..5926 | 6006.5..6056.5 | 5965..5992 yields -1.1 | 53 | 53.7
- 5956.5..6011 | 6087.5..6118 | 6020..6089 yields 1.3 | 55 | 55.1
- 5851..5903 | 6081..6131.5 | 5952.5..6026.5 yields 0.6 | 54.9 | 54.3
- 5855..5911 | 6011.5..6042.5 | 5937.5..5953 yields -0.3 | 55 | 53.4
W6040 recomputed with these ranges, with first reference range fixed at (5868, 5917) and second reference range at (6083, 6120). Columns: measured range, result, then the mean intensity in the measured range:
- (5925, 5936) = -0.4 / 57.1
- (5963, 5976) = 0.1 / 54.8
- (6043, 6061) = 0.2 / 54.4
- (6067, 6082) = 0.8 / 52.4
